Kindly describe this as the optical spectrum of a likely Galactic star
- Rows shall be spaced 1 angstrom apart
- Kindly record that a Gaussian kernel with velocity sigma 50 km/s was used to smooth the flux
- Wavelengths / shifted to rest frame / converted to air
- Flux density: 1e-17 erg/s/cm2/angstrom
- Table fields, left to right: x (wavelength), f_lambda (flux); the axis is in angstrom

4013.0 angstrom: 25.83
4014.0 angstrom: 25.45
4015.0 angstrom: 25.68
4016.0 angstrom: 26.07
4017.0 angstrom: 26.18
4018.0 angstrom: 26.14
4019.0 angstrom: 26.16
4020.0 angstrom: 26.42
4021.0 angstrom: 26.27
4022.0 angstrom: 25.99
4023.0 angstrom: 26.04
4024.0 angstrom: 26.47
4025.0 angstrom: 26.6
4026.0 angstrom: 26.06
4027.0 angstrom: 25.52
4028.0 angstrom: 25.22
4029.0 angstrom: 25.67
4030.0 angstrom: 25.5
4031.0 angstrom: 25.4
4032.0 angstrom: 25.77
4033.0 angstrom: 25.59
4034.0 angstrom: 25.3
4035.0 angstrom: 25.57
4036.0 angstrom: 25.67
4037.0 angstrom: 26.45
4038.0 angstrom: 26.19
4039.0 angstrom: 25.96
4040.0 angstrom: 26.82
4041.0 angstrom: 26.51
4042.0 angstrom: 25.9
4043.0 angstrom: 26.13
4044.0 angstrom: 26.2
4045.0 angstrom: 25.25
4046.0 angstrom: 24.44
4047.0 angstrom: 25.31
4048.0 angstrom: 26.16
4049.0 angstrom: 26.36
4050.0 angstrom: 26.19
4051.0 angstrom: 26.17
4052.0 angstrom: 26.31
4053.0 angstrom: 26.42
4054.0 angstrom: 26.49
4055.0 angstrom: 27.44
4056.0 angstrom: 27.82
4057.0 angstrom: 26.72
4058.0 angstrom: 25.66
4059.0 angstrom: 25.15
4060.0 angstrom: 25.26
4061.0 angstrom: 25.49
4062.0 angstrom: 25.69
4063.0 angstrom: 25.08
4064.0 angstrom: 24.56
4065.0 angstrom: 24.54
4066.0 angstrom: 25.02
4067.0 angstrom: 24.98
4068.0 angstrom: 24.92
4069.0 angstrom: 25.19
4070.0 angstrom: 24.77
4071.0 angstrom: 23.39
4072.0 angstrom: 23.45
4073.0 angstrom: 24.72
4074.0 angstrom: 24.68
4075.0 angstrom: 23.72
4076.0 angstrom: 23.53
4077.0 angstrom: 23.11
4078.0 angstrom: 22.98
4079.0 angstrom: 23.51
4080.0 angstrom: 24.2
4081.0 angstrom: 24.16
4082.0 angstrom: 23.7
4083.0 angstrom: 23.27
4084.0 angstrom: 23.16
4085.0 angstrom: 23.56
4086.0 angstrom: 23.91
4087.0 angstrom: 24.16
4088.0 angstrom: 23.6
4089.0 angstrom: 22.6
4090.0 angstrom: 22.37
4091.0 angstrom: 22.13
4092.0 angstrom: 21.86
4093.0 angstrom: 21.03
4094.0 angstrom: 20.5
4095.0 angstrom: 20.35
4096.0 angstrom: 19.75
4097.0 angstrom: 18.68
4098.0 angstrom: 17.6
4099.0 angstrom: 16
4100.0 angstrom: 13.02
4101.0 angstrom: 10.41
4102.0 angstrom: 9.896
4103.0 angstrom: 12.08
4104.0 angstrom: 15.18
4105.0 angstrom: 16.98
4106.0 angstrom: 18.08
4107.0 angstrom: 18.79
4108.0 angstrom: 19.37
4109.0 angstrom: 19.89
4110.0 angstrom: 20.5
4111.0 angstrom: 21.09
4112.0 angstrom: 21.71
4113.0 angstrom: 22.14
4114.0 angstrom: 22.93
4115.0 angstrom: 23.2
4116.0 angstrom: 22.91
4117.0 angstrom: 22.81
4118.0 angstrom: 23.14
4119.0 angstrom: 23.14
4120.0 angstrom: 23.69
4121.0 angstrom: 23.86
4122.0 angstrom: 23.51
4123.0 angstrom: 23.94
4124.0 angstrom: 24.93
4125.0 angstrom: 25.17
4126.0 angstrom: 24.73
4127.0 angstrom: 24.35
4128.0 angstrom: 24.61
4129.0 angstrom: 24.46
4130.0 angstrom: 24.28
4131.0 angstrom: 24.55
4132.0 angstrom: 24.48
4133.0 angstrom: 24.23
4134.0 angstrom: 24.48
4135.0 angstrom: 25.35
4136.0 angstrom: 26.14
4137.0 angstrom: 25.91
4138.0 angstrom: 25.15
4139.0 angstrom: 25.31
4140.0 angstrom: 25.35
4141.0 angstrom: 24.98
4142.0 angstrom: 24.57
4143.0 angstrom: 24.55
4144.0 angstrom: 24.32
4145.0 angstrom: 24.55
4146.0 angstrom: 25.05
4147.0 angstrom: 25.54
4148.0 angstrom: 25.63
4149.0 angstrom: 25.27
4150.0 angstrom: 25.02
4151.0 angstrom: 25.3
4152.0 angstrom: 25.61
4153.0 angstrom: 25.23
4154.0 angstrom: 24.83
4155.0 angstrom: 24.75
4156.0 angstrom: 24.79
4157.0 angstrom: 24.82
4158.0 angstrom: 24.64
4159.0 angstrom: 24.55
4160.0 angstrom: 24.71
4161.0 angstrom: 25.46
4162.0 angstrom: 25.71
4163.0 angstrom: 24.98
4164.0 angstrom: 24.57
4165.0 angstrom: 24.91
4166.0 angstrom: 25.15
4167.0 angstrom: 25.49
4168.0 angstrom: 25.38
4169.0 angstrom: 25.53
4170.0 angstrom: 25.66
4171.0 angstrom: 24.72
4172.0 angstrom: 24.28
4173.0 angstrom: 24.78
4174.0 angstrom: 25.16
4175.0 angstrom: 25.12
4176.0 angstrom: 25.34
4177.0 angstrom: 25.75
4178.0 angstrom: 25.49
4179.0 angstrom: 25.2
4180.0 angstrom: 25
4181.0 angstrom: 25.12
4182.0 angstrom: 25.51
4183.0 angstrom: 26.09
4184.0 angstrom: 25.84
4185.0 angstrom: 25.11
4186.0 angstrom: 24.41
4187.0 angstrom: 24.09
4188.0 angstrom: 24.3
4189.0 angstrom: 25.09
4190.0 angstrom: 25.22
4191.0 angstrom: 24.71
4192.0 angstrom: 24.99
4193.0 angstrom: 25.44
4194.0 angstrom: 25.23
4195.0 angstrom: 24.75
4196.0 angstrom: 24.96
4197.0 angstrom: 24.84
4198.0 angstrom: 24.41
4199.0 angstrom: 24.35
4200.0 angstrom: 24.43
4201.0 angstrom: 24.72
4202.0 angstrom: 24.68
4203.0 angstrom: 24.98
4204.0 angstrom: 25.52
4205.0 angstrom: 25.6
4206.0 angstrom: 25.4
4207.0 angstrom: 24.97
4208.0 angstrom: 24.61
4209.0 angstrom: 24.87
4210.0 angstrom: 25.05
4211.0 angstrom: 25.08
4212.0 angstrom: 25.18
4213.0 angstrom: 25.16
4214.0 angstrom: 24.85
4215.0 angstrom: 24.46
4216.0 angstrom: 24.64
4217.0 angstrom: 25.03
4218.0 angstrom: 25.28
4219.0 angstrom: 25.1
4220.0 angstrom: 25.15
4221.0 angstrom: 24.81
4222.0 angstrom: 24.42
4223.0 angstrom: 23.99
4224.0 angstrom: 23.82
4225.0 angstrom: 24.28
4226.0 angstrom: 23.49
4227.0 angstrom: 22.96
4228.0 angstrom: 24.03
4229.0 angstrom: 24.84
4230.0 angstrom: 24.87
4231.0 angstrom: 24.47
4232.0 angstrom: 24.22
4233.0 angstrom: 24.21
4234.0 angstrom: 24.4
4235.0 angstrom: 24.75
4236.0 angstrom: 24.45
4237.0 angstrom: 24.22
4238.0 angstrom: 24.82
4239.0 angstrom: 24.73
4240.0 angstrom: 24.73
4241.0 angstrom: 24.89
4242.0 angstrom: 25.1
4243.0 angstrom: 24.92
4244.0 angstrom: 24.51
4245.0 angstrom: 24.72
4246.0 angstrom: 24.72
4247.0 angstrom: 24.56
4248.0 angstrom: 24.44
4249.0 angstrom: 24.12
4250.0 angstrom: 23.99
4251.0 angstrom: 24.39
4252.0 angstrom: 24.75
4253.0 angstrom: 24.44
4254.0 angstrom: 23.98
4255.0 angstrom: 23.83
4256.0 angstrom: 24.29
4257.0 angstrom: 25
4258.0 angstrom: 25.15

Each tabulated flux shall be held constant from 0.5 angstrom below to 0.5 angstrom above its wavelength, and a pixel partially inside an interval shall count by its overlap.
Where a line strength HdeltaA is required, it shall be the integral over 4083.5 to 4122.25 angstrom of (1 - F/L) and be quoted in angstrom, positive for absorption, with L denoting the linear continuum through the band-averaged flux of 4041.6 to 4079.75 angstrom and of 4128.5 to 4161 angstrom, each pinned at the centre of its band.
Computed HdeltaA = 7.5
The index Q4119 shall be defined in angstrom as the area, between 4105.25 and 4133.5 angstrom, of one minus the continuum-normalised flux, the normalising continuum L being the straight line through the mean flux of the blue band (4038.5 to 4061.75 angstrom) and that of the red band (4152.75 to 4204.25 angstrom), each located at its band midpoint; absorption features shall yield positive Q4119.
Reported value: 3.0 angstrom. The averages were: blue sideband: 26.1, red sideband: 25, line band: 22.8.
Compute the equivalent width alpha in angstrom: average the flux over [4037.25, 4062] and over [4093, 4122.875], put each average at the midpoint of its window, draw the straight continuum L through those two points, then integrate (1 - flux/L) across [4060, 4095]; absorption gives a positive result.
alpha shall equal -1.2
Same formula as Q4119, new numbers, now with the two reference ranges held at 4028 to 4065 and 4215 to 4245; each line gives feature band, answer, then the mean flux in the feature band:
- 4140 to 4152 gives 0.06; 25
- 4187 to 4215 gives -0.20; 24.9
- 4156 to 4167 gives 0.03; 25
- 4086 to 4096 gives 1.37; 22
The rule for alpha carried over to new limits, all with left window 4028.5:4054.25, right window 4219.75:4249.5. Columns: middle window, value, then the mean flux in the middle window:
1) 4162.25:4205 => -0.4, 25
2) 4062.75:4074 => 0.5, 24.6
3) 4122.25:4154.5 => 0.3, 24.9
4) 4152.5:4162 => 0.0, 24.9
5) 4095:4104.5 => 3.9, 15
